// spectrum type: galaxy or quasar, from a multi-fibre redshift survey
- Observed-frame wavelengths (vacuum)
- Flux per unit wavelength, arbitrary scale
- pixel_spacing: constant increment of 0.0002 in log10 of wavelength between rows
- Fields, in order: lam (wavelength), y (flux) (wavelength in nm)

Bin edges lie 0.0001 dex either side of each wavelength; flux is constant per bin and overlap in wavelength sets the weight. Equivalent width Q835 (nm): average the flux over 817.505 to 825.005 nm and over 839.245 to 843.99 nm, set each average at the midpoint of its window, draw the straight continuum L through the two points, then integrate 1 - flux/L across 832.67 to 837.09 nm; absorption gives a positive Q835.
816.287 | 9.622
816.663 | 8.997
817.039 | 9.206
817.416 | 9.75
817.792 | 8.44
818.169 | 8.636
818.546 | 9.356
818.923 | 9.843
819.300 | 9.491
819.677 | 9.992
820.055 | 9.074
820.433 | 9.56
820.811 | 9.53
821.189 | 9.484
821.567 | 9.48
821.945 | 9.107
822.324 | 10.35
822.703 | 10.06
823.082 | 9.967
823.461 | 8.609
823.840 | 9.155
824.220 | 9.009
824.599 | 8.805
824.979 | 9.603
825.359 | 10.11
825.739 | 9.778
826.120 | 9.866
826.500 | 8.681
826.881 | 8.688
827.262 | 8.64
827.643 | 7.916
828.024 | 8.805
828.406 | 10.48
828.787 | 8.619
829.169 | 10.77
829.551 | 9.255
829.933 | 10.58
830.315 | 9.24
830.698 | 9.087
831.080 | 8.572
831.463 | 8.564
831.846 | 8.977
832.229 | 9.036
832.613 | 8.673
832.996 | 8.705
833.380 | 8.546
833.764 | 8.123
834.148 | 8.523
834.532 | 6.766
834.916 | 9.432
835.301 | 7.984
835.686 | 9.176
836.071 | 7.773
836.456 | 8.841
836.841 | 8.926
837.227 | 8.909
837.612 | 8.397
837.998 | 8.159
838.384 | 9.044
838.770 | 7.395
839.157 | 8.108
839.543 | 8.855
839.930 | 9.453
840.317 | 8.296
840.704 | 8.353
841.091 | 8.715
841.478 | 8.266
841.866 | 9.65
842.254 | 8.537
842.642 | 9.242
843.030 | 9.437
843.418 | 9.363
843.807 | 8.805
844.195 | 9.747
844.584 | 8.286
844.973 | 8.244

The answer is 0.296 nm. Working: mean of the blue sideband 9.38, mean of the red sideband 8.9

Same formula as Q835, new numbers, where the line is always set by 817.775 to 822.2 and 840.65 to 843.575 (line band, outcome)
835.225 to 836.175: 0.072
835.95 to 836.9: 0.059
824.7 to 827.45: -0.015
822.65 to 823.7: -0.015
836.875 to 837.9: 0.046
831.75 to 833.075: 0.043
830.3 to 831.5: 0.043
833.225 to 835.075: 0.176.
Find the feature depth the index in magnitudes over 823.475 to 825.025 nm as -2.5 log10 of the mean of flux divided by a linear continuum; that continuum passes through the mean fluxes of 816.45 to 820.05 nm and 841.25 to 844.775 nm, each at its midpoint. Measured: 0.022 mag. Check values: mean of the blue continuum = 9.29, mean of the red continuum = 9.04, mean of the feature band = 9.04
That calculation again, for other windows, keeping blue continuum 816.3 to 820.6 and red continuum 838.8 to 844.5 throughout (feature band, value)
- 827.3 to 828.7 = 0.02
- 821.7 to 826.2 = -0.04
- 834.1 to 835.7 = 0.09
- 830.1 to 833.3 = 0.02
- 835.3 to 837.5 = 0.04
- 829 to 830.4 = -0.10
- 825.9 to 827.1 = 0.01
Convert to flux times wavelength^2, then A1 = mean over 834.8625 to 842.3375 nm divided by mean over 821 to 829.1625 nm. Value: 1.0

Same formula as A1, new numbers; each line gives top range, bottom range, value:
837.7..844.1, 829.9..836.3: 1.03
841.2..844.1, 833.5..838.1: 1.09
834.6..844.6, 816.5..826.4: 0.97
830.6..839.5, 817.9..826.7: 0.93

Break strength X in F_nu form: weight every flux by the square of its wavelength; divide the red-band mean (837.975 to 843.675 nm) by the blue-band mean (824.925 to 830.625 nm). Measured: 1.0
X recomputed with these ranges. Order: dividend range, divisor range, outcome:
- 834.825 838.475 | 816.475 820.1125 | 0.97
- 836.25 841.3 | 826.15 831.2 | 0.95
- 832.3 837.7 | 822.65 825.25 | 0.94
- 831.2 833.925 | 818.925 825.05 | 0.94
